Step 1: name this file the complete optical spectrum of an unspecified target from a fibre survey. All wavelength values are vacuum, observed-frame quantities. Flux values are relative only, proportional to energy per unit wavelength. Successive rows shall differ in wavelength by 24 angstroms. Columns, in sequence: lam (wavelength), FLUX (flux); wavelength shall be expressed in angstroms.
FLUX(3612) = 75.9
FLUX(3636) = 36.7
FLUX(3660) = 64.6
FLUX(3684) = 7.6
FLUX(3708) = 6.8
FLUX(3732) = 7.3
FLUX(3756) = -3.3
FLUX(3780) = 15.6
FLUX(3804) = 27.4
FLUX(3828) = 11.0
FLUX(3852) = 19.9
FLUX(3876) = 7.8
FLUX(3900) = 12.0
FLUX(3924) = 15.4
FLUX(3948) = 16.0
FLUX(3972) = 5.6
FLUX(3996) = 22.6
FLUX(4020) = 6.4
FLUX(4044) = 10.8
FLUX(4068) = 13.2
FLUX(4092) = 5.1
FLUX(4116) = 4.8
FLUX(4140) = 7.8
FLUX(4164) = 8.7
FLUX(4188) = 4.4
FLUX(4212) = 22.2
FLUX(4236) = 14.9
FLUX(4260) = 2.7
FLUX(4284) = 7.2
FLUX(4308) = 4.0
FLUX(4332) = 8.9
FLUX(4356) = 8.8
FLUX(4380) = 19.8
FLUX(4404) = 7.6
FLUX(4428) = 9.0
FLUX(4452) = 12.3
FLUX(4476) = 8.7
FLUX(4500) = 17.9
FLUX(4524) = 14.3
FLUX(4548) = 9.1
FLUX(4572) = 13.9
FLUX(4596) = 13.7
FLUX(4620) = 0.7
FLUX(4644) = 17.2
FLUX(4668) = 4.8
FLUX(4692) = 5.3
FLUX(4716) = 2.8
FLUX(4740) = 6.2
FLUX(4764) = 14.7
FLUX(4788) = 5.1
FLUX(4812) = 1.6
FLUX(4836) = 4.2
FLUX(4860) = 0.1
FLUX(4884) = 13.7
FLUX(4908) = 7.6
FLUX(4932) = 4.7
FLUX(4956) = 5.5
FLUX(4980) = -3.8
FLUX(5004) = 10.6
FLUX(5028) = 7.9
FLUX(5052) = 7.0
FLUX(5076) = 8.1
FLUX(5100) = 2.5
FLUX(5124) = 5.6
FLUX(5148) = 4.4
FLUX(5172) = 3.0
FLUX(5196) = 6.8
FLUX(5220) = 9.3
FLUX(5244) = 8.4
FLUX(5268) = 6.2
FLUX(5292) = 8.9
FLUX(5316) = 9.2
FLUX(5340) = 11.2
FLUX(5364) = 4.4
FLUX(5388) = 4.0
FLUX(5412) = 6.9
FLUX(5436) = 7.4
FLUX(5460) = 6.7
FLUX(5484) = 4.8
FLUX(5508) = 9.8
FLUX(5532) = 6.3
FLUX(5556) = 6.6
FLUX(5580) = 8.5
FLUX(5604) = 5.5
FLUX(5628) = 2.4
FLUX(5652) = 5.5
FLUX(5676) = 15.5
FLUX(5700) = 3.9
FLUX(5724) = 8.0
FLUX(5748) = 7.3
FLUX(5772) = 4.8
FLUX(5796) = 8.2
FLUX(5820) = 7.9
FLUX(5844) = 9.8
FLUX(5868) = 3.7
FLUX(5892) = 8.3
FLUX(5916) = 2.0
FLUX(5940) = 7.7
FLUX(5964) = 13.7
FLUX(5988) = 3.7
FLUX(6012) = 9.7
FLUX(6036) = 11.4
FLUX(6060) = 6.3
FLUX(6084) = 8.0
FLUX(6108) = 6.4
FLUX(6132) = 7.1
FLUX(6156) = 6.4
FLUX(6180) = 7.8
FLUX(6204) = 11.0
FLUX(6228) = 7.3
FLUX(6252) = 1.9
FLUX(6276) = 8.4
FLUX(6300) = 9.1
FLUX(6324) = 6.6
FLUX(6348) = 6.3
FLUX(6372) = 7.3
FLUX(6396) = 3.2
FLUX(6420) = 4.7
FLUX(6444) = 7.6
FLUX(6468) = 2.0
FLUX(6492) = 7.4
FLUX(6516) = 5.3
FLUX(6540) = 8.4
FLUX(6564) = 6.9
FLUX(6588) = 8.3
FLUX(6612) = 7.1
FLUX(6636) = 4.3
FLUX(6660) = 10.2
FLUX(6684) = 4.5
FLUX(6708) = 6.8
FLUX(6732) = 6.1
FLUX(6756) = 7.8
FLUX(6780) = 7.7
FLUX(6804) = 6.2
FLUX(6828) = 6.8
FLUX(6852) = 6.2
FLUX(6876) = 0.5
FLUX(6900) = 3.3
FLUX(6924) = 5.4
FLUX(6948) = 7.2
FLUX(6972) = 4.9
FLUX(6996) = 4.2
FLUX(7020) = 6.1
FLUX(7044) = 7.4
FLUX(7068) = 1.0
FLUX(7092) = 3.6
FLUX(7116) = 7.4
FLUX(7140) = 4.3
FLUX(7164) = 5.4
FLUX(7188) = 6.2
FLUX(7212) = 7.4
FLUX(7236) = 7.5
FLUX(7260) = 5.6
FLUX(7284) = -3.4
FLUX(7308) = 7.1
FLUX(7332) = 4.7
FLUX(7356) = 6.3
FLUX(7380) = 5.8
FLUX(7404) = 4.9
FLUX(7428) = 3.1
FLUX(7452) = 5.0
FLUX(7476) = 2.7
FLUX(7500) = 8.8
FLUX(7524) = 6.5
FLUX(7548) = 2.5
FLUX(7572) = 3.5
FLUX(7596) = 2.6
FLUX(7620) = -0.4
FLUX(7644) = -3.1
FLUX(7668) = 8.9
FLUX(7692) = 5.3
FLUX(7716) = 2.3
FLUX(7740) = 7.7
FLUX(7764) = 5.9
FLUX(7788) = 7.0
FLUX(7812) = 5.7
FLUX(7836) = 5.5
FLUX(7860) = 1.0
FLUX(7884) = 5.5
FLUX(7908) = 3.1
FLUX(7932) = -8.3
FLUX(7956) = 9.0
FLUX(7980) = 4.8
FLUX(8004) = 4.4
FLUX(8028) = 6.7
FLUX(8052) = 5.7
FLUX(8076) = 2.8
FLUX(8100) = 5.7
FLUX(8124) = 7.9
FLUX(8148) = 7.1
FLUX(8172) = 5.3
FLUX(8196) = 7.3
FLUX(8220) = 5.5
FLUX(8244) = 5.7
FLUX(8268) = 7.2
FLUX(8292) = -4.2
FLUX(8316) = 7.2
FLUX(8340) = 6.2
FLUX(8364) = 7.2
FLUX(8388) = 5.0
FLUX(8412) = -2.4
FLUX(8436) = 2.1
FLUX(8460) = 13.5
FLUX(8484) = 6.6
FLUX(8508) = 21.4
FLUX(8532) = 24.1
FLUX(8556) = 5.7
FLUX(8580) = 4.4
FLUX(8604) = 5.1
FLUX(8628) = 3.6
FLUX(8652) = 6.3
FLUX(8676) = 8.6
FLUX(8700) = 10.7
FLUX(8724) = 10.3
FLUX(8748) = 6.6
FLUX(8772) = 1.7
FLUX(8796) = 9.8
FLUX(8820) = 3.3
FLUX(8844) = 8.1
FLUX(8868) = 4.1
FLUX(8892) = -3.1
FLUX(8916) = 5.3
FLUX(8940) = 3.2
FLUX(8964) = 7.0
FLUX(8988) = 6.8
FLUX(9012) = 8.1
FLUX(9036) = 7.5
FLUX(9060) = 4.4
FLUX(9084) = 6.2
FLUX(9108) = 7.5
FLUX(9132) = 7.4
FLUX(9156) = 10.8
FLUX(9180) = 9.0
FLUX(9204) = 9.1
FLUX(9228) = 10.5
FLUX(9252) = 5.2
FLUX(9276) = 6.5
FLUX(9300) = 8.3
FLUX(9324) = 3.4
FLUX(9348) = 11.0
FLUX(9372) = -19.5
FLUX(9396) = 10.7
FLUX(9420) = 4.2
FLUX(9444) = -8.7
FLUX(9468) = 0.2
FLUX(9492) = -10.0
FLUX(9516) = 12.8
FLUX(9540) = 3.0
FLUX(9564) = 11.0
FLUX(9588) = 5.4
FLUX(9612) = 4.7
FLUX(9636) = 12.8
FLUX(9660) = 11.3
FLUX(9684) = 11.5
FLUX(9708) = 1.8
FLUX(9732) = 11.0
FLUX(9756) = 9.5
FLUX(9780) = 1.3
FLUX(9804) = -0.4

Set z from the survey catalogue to 1.285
